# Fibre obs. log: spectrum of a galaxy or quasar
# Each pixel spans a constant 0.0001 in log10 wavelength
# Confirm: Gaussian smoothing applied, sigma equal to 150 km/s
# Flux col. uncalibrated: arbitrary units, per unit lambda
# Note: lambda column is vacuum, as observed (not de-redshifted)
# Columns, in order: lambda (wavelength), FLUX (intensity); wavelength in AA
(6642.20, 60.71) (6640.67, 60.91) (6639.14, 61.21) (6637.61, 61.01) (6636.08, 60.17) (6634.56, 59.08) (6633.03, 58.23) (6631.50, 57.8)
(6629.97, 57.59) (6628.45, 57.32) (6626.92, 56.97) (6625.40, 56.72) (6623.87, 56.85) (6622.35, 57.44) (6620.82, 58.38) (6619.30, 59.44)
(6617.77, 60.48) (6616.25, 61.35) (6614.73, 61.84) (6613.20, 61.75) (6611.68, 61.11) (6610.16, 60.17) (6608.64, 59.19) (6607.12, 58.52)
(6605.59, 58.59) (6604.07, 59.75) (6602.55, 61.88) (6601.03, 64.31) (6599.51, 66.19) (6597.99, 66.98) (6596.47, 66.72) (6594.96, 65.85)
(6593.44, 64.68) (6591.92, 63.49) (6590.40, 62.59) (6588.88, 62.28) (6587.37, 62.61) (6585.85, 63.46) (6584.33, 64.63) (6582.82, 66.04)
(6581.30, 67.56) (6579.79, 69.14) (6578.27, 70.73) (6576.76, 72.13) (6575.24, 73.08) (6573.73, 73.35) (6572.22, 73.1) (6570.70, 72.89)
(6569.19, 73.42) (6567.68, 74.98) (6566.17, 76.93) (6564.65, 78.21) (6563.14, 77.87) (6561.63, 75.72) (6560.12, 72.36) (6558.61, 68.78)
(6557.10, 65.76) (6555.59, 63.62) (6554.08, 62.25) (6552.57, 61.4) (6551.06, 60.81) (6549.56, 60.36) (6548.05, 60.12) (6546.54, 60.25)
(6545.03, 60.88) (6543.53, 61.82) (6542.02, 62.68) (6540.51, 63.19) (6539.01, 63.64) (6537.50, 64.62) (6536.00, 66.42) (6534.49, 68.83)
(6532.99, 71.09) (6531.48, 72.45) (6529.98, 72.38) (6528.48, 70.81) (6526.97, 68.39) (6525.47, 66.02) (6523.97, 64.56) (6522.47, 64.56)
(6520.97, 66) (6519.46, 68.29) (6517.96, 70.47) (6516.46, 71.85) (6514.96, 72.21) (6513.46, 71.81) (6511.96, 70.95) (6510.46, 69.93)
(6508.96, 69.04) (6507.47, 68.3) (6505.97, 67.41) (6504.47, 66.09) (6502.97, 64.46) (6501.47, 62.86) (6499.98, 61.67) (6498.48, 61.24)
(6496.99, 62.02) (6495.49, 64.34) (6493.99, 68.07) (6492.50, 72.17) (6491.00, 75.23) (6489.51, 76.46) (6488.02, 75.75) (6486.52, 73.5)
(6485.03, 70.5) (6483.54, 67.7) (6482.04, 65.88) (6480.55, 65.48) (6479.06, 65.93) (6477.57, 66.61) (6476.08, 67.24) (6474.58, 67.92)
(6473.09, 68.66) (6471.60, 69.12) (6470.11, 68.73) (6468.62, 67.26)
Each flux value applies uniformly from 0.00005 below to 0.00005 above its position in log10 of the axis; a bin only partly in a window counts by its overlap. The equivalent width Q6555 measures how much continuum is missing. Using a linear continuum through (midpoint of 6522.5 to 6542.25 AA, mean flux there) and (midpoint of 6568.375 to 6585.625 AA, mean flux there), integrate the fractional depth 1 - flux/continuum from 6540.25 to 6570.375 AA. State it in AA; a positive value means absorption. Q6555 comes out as 0.7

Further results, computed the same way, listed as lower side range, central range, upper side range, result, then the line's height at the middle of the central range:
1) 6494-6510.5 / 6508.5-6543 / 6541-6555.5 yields -2.7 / 63.2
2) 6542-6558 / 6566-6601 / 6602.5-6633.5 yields -4.4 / 60.5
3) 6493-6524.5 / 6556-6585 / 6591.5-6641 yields -3.9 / 63.4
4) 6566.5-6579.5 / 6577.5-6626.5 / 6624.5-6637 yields 2.2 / 65.5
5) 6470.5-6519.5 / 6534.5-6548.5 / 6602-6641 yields 0.5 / 65.1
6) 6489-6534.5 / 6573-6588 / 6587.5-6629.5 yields -1.2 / 63.2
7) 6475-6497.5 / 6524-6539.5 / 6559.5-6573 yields 0.9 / 72.5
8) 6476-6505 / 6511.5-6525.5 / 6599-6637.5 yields -0.6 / 65.9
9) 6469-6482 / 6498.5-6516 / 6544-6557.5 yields -0.7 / 64.9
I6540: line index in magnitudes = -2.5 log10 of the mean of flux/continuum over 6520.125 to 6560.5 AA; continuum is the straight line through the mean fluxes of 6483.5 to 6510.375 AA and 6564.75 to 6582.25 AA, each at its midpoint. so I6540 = 0.09 mag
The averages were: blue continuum 68.2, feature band 65.3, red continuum 72.6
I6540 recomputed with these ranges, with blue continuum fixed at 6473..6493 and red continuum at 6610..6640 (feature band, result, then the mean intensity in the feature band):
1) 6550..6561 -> -0.010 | 65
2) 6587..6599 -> -0.050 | 64.5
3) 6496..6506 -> 0.085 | 63.4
